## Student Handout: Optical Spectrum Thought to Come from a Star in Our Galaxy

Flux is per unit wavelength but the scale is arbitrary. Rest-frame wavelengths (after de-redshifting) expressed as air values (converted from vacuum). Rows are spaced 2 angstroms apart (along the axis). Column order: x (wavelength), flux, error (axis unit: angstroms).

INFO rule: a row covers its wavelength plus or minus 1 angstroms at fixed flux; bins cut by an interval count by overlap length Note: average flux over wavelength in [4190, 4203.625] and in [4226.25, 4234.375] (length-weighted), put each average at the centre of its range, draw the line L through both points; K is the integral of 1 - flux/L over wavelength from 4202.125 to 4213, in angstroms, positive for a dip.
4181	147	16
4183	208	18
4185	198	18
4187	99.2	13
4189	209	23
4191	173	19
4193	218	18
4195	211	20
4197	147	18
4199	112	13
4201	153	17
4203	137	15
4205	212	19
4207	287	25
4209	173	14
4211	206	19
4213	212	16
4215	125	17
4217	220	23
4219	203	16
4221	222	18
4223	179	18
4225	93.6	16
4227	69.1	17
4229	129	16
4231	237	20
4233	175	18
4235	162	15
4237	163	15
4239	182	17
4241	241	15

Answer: -2.9 angstroms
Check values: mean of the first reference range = 165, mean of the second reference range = 156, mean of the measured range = 205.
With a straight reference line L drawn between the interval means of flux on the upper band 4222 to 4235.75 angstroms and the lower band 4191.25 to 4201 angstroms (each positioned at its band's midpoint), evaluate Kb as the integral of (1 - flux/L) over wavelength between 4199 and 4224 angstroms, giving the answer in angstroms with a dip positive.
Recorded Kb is -4.85 angstroms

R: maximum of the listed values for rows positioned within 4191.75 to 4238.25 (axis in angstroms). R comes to 287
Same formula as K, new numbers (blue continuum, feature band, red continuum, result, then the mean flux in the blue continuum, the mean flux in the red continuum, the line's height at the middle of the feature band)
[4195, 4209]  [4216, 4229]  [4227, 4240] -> 0.7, 177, 167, 170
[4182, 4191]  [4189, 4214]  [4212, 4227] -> -1.8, 178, 172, 175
